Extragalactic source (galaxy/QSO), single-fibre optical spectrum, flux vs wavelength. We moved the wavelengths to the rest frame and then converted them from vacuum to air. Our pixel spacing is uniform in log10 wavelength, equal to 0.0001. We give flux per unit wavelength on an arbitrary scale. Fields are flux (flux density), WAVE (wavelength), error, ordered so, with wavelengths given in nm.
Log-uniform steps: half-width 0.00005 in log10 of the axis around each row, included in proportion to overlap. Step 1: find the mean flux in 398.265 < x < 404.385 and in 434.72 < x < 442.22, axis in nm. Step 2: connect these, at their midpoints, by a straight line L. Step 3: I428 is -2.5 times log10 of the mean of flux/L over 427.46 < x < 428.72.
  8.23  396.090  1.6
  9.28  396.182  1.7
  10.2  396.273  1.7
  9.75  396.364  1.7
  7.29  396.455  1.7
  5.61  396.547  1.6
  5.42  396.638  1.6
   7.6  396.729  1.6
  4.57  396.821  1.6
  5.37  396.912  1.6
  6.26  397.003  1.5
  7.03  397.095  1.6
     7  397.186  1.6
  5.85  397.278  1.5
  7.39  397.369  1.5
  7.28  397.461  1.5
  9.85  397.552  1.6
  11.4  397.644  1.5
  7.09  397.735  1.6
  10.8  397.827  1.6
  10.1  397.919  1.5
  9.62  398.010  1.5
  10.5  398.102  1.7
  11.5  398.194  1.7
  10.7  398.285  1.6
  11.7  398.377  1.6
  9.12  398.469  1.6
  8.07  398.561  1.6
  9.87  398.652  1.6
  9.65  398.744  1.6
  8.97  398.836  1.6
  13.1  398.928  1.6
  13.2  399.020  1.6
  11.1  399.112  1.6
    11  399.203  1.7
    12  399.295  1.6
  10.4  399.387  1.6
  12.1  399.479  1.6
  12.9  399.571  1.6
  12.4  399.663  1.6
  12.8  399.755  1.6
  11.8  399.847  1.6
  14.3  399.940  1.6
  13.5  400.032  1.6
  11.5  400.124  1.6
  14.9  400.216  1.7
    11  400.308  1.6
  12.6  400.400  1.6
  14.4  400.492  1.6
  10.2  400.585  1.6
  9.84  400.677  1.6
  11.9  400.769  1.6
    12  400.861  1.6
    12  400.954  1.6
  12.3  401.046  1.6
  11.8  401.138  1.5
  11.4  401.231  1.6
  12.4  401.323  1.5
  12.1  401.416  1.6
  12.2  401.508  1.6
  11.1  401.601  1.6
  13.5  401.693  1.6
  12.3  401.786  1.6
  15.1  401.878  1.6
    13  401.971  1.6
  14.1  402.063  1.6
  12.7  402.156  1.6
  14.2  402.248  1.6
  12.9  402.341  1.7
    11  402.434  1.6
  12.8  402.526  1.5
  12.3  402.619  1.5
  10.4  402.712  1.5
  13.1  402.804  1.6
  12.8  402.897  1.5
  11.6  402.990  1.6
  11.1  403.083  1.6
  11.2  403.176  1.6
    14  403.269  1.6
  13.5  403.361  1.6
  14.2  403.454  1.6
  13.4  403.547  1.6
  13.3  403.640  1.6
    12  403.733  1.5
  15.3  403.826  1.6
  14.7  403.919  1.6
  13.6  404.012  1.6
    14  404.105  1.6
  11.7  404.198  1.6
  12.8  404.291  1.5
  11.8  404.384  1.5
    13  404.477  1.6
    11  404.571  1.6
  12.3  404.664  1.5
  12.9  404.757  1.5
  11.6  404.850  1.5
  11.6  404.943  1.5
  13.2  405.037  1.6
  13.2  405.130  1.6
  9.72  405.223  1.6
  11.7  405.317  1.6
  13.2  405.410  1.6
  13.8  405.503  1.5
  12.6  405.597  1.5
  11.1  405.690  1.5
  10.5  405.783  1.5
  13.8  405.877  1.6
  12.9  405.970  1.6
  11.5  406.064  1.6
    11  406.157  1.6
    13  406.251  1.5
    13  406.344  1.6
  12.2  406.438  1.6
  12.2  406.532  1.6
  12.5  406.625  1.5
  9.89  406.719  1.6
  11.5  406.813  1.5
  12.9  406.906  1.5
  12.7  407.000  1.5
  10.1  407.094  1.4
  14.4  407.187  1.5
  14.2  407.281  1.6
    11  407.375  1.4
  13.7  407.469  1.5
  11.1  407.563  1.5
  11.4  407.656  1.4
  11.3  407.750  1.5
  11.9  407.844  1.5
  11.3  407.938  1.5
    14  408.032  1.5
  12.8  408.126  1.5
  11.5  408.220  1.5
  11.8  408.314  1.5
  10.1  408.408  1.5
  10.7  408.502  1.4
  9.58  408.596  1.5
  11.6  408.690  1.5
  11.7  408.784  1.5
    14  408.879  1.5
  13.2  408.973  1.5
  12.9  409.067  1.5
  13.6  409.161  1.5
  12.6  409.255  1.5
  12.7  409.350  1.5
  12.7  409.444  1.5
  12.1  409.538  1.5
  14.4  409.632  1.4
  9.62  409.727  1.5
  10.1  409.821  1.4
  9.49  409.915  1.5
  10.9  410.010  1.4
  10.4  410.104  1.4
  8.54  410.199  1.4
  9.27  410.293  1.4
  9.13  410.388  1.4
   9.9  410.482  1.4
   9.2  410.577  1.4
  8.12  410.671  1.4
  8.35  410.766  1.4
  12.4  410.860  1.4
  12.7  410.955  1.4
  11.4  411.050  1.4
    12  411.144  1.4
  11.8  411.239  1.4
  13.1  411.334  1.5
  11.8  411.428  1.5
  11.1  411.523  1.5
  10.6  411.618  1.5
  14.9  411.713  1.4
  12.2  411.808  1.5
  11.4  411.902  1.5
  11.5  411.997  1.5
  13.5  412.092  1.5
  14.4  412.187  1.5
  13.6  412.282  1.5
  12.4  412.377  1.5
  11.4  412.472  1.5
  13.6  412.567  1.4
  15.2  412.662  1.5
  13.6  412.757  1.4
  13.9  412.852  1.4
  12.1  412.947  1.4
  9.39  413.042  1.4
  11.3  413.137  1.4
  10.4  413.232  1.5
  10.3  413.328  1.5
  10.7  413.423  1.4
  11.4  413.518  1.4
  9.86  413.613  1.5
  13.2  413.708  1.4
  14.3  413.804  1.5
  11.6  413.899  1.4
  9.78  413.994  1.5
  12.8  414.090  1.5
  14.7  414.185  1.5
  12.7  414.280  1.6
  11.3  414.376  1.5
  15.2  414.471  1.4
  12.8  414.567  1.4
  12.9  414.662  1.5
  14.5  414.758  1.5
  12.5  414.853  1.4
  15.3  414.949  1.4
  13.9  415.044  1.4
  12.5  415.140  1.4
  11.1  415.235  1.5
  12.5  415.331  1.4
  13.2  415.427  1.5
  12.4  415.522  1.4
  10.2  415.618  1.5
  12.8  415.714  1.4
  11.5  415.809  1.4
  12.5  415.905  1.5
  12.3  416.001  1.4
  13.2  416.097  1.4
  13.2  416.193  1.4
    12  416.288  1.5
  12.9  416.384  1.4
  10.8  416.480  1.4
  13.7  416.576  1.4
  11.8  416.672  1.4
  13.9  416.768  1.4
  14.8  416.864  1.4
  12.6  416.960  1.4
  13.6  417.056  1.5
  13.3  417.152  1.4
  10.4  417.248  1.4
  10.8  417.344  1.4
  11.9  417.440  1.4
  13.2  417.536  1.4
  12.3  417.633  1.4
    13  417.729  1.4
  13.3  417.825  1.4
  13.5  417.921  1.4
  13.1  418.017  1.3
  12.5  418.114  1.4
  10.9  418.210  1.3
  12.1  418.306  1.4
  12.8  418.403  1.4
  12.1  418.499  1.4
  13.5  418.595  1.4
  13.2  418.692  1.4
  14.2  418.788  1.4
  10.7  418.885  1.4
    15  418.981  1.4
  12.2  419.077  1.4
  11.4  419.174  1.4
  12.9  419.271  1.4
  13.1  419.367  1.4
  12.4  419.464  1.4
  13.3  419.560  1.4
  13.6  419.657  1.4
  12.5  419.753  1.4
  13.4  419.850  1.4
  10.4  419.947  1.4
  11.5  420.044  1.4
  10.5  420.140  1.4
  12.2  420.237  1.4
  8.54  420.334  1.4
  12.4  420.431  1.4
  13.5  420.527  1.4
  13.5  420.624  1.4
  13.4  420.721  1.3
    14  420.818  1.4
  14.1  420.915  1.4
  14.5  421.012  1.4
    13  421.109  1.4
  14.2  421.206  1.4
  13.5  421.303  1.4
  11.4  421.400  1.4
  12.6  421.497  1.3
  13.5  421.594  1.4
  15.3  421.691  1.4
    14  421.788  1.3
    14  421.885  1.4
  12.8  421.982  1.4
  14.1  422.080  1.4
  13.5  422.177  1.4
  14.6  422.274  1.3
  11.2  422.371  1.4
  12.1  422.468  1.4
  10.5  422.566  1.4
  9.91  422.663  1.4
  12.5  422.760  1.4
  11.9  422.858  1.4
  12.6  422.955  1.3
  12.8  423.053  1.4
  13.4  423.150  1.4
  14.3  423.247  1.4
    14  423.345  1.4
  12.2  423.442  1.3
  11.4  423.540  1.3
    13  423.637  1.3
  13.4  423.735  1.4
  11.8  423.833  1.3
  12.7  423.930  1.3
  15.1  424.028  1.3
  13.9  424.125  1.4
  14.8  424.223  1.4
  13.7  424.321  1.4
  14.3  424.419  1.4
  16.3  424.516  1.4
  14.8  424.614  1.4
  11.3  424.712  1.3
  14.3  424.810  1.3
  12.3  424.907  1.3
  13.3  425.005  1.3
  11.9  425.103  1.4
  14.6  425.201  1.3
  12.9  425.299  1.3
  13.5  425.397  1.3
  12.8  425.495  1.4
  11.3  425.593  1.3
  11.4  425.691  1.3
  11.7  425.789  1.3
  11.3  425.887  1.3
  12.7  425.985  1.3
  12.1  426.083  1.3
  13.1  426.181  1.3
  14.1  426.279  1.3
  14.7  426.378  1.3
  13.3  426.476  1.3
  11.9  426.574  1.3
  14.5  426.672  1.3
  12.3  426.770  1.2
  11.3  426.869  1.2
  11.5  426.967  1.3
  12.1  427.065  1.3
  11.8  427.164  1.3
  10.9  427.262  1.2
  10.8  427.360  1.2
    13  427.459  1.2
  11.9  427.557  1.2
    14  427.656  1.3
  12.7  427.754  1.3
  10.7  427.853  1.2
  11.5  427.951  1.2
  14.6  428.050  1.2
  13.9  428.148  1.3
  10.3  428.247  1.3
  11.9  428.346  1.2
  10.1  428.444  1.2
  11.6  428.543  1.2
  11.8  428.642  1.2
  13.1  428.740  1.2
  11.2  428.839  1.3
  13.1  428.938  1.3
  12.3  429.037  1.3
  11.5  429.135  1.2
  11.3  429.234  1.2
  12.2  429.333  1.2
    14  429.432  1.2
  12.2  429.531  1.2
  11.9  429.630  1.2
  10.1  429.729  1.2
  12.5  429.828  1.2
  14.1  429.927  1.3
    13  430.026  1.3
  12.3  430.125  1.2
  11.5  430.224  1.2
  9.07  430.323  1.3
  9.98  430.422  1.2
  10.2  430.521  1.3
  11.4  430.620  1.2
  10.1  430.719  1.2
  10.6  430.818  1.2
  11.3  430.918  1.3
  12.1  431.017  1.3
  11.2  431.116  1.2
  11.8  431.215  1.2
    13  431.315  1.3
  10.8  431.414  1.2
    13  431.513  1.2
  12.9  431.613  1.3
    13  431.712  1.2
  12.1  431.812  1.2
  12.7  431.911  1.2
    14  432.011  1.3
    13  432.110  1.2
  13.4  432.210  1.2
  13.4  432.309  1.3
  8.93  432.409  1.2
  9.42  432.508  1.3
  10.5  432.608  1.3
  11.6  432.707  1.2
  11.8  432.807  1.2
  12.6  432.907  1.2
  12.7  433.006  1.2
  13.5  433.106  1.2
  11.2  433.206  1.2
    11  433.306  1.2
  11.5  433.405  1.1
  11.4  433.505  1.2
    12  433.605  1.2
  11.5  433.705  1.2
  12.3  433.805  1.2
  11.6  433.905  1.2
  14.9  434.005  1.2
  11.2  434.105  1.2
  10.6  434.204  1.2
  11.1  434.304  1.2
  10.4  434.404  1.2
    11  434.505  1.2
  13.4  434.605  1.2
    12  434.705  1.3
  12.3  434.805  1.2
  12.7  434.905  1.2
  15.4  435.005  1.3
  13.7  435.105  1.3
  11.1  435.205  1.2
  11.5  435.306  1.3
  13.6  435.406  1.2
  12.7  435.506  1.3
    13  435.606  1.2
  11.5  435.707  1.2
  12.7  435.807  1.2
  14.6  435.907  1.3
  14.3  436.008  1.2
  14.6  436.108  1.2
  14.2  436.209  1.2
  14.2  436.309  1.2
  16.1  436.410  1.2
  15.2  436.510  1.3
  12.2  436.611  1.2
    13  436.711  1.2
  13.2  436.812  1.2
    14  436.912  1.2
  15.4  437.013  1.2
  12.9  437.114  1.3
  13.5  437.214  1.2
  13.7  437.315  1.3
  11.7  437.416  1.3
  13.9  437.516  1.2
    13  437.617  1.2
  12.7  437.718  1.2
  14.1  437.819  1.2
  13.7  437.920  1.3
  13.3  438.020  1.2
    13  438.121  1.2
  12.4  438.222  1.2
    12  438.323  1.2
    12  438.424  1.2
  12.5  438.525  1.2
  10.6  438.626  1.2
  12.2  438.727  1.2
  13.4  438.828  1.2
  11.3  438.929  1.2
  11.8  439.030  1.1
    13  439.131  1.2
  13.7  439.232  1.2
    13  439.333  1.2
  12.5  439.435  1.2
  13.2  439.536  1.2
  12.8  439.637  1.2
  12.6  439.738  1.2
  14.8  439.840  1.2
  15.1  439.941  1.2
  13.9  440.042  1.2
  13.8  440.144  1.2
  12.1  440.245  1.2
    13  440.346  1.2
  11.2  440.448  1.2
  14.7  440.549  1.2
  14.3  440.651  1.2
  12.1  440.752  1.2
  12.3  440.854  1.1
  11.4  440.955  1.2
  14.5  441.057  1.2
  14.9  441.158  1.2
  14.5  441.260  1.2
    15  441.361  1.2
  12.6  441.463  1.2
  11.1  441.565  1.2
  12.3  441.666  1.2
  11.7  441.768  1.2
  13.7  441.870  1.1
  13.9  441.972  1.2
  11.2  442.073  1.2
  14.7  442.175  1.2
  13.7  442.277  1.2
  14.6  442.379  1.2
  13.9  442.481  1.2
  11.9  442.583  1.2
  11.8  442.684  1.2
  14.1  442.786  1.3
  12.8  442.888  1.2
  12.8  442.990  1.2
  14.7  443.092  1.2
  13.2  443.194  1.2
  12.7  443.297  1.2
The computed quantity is 0.07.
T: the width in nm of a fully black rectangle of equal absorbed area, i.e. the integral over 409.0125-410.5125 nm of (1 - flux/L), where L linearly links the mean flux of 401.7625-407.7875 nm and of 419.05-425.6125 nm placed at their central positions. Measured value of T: 0.174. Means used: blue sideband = 12.5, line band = 11.2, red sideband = 13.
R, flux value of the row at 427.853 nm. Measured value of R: 10.7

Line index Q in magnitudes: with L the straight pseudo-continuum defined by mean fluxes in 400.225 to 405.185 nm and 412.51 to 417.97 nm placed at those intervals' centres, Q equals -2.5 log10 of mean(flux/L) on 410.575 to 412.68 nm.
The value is 0.04 mag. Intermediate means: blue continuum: 12.6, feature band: 12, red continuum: 12.5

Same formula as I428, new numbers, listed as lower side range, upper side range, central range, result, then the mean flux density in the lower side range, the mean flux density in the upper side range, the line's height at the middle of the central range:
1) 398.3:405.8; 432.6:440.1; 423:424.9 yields -0.08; 12.2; 12.8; 12.6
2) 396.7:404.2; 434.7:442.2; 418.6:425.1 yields -0.05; 11.4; 13.2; 12.4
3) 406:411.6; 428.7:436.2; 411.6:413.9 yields -0.06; 11.6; 12.1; 11.7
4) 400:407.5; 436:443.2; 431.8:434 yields 0.10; 12.5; 13.2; 13.1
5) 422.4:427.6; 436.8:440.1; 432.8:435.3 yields 0.07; 12.7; 13.1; 13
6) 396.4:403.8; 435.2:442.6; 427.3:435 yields 0.07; 11.1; 13.2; 12.8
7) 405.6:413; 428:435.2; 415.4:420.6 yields -0.05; 11.9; 12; 11.9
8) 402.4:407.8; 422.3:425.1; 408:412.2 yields 0.09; 12.4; 13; 12.6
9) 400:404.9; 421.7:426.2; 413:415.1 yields 0.04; 12.6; 13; 12.8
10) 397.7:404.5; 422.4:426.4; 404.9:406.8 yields 0.01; 12.1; 12.9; 12.3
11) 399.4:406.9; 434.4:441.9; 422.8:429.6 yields 0.02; 12.5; 13.1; 12.9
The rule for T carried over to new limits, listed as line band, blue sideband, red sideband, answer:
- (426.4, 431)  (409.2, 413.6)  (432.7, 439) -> 0.176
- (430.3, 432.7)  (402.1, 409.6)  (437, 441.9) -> 0.234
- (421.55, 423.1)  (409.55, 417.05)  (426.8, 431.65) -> -0.117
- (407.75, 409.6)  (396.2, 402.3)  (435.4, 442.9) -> -0.142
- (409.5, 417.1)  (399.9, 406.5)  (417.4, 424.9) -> 0.411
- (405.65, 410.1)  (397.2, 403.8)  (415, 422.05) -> 0.042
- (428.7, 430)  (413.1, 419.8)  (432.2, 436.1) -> 0.000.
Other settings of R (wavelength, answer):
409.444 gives 12.7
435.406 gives 13.6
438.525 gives 12.5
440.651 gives 14.3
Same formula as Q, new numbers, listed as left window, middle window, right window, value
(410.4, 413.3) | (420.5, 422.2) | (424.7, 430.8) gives -0.132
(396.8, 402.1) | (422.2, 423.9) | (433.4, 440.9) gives -0.026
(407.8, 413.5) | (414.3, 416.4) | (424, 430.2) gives -0.071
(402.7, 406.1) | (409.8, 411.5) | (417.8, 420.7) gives 0.192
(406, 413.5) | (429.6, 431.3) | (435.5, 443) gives 0.125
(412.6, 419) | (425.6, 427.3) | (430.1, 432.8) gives -0.042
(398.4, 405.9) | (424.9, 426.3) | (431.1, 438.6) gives -0.004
